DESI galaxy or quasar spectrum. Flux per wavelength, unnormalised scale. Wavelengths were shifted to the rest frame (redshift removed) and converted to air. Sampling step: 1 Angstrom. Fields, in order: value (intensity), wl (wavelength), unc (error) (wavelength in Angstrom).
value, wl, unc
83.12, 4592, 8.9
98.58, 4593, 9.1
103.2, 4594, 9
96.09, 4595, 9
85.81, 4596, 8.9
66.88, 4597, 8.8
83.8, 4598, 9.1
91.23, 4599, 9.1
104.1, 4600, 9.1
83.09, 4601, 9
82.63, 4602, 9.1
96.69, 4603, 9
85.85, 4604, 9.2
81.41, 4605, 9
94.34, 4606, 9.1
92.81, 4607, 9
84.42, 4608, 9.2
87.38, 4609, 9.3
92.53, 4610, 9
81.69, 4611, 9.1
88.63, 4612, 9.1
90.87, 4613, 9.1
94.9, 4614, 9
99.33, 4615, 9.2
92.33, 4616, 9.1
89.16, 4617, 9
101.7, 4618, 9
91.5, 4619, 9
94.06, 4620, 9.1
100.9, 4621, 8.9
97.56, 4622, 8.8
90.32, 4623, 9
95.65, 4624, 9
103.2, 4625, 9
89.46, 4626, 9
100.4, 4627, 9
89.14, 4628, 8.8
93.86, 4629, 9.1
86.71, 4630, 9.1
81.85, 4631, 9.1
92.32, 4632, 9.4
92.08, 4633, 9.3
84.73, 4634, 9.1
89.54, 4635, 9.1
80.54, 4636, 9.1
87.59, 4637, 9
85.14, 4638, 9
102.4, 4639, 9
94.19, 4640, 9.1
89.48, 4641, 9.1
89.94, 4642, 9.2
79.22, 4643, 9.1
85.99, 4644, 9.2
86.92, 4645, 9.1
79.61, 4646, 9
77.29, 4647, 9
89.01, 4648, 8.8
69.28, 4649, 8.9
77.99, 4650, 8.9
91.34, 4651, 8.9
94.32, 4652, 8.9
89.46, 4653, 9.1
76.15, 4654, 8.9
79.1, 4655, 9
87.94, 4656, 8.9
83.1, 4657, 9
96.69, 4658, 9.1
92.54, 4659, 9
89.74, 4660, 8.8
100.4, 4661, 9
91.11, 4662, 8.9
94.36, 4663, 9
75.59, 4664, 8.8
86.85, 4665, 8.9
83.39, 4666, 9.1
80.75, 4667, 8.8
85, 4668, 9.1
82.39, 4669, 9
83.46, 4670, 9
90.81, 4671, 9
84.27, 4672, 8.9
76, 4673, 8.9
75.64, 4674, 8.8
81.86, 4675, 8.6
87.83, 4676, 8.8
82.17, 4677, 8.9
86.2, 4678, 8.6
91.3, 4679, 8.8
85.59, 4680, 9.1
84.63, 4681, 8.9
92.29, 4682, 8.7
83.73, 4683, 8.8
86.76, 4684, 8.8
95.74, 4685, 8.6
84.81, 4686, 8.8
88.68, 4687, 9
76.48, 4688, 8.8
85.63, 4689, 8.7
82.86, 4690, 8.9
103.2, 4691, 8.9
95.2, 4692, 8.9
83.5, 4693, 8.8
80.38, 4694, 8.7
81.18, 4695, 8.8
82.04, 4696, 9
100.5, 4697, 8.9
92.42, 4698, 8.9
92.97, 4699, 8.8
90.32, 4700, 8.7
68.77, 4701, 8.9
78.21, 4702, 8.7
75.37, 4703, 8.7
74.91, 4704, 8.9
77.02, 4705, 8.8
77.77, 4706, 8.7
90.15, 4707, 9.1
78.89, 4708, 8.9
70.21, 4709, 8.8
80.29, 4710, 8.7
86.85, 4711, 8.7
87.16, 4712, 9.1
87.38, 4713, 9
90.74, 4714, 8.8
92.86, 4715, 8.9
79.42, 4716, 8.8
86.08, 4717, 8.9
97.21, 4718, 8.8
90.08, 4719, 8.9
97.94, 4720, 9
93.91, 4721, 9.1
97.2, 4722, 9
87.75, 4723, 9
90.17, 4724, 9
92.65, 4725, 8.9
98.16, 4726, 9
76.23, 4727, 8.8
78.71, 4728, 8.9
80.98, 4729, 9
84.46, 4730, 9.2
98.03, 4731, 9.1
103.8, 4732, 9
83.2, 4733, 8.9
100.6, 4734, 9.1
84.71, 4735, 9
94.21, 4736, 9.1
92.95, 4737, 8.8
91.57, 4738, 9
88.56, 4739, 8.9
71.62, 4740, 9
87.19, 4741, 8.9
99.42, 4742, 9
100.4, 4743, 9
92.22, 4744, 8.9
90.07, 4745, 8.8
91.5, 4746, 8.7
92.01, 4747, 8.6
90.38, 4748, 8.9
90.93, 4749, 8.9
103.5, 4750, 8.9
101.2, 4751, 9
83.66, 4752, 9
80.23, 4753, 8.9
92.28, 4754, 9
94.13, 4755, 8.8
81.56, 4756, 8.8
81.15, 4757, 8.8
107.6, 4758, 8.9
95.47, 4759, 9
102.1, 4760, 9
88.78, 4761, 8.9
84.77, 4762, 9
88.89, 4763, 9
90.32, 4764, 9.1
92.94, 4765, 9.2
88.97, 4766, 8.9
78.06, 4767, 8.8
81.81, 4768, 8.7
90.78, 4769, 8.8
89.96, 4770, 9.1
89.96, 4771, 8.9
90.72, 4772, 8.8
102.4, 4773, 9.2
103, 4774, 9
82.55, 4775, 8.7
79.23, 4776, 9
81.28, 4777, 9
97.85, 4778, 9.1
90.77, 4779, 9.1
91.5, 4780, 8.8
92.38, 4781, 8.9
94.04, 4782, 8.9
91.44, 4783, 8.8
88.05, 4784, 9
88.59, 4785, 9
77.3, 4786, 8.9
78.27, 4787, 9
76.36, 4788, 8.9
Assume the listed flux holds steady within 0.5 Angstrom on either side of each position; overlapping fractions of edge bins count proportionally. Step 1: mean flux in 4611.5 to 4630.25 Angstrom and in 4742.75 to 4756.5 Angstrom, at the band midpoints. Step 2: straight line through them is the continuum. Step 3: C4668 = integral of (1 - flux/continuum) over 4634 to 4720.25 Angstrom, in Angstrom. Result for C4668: 6.8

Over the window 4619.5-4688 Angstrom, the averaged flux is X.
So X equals 87.5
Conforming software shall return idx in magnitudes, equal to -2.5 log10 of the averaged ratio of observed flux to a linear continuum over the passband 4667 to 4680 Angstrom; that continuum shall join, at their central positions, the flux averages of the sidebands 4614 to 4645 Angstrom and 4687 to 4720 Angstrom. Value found 0.05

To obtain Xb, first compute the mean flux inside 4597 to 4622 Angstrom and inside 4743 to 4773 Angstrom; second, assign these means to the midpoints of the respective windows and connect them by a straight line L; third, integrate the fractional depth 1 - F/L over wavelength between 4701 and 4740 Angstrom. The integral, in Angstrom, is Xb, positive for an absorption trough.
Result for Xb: 1.7 Angstrom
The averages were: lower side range 90.7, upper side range 90.9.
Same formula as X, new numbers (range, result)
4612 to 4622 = 94.8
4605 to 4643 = 91.4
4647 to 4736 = 86.4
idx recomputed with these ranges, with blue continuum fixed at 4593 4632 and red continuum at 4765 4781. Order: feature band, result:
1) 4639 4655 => 0.072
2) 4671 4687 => 0.062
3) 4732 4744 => -0.014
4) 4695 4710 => 0.104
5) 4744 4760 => -0.028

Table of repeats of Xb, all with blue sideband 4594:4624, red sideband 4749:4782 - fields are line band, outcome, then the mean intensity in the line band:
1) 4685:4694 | 0.3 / 87.6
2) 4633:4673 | 1.9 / 86.3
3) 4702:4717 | 1.4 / 82.1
